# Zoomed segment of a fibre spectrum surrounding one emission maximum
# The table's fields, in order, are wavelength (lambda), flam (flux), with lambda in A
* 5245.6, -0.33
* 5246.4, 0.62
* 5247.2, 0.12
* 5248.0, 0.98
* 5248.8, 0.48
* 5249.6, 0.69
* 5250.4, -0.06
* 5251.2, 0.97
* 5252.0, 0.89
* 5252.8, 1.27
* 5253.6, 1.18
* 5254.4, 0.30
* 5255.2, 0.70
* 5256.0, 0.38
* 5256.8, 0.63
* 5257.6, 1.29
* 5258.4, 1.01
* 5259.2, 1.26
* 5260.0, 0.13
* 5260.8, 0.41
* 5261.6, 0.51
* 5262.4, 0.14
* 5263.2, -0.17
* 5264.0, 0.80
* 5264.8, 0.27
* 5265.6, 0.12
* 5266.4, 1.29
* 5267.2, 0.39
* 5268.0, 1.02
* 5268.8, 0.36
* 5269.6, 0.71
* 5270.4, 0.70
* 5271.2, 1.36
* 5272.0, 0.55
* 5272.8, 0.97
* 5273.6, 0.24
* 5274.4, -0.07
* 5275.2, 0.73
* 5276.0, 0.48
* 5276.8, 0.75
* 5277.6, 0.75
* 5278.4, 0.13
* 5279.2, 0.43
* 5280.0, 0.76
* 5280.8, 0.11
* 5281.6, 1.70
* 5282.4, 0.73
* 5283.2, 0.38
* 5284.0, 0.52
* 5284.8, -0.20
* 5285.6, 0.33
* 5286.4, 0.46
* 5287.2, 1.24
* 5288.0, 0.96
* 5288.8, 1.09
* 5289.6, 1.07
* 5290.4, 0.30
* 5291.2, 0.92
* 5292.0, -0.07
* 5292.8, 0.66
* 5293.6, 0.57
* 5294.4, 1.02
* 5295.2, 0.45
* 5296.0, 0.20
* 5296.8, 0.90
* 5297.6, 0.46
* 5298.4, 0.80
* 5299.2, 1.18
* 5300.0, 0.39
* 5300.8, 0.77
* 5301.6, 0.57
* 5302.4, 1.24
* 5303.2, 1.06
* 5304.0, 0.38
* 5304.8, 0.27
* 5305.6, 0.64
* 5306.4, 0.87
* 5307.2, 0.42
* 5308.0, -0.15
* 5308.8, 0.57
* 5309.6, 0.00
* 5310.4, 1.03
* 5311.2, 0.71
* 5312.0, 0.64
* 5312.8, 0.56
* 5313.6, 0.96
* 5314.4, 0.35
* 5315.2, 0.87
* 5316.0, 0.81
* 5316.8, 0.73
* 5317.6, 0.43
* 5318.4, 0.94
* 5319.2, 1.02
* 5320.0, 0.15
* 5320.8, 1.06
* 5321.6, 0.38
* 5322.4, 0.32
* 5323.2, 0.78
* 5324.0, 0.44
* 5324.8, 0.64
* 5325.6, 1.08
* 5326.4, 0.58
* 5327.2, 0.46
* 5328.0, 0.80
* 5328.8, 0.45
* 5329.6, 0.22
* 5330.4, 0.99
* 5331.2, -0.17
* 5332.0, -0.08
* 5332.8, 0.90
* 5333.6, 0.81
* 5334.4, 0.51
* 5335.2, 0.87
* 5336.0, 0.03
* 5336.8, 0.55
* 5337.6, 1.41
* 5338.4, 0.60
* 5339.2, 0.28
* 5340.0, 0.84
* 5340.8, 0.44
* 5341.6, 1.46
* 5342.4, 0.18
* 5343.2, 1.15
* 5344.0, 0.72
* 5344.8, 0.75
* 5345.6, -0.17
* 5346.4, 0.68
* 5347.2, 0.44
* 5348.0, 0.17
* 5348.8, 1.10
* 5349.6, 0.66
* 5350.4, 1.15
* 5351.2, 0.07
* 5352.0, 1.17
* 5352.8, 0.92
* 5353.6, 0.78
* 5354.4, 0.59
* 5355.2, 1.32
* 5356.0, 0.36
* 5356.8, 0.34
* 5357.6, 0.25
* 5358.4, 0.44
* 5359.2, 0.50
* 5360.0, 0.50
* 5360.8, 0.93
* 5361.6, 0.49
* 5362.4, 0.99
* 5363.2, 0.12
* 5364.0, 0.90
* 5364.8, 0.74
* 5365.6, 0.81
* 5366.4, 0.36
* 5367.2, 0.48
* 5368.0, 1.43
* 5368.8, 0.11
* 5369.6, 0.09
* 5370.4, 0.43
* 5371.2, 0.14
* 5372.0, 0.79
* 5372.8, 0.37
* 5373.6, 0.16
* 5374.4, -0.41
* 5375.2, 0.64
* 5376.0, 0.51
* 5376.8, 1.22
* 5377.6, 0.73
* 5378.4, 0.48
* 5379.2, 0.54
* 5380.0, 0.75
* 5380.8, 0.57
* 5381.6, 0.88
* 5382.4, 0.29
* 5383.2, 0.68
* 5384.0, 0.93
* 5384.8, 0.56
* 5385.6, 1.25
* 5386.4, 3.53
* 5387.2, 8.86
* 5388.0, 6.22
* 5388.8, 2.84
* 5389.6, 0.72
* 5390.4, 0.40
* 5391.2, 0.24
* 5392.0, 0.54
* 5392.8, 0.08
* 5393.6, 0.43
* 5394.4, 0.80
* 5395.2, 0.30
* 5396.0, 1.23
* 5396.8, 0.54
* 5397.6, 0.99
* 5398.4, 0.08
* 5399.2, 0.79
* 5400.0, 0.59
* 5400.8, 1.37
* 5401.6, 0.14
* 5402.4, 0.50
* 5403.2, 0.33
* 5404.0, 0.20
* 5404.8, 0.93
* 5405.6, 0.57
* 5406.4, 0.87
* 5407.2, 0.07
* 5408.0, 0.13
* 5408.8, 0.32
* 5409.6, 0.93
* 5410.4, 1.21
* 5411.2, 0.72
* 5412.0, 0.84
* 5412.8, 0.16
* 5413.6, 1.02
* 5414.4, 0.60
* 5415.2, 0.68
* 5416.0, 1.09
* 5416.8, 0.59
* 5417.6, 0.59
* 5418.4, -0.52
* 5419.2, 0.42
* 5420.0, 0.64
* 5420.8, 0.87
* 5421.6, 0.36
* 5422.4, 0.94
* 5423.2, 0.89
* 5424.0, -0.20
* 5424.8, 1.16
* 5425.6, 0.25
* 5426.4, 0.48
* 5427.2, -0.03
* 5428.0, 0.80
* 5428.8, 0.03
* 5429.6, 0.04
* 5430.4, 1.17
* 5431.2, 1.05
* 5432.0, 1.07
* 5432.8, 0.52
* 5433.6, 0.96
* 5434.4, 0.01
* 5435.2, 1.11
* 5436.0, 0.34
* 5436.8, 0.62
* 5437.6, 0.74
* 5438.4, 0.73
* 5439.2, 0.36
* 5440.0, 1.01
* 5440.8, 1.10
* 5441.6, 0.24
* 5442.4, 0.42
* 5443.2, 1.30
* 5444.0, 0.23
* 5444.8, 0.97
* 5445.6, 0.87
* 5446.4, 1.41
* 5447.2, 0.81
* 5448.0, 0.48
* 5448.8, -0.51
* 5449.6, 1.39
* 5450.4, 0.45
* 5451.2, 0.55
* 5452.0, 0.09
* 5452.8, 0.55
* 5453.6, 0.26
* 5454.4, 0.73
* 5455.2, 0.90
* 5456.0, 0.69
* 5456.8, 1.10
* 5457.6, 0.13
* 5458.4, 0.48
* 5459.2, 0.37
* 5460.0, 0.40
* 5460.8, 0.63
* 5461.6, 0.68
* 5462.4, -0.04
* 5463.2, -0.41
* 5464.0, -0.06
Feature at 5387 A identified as H-beta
